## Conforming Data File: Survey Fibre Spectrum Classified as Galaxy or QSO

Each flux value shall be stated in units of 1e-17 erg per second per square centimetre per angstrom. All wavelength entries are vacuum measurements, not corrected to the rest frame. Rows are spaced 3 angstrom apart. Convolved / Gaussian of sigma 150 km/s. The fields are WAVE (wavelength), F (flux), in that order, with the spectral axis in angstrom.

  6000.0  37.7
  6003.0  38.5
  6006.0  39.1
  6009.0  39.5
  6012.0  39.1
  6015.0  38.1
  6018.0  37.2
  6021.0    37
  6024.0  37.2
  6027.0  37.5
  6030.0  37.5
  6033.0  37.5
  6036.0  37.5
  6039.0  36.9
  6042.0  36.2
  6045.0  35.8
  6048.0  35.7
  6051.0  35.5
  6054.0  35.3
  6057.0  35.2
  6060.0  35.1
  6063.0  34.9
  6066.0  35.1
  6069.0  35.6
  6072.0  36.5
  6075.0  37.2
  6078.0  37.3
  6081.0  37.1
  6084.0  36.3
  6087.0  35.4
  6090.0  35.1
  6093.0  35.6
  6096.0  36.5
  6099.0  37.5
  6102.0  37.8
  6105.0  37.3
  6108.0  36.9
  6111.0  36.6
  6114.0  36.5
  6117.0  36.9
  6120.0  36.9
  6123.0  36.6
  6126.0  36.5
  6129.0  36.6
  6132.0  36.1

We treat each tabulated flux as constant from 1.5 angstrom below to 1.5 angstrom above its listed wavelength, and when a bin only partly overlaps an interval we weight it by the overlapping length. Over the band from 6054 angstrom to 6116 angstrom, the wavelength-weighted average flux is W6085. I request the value 36.3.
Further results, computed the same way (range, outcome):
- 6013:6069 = 36.4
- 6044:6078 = 35.7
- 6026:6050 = 36.8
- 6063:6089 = 36.2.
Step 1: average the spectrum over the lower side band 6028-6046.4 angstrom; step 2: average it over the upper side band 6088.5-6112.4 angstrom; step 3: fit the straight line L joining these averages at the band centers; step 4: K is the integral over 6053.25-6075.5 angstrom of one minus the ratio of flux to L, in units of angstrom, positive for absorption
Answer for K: 0.8 angstrom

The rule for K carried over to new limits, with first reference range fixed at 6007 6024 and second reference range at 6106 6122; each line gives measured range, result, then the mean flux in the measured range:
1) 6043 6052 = 0.47 angstrom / 35.7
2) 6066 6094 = 0.79 angstrom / 36.2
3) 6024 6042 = 0.29 angstrom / 37.3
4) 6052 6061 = 0.56 angstrom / 35.2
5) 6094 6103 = -0.04 angstrom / 37.1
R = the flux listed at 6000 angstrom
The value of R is 37.7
